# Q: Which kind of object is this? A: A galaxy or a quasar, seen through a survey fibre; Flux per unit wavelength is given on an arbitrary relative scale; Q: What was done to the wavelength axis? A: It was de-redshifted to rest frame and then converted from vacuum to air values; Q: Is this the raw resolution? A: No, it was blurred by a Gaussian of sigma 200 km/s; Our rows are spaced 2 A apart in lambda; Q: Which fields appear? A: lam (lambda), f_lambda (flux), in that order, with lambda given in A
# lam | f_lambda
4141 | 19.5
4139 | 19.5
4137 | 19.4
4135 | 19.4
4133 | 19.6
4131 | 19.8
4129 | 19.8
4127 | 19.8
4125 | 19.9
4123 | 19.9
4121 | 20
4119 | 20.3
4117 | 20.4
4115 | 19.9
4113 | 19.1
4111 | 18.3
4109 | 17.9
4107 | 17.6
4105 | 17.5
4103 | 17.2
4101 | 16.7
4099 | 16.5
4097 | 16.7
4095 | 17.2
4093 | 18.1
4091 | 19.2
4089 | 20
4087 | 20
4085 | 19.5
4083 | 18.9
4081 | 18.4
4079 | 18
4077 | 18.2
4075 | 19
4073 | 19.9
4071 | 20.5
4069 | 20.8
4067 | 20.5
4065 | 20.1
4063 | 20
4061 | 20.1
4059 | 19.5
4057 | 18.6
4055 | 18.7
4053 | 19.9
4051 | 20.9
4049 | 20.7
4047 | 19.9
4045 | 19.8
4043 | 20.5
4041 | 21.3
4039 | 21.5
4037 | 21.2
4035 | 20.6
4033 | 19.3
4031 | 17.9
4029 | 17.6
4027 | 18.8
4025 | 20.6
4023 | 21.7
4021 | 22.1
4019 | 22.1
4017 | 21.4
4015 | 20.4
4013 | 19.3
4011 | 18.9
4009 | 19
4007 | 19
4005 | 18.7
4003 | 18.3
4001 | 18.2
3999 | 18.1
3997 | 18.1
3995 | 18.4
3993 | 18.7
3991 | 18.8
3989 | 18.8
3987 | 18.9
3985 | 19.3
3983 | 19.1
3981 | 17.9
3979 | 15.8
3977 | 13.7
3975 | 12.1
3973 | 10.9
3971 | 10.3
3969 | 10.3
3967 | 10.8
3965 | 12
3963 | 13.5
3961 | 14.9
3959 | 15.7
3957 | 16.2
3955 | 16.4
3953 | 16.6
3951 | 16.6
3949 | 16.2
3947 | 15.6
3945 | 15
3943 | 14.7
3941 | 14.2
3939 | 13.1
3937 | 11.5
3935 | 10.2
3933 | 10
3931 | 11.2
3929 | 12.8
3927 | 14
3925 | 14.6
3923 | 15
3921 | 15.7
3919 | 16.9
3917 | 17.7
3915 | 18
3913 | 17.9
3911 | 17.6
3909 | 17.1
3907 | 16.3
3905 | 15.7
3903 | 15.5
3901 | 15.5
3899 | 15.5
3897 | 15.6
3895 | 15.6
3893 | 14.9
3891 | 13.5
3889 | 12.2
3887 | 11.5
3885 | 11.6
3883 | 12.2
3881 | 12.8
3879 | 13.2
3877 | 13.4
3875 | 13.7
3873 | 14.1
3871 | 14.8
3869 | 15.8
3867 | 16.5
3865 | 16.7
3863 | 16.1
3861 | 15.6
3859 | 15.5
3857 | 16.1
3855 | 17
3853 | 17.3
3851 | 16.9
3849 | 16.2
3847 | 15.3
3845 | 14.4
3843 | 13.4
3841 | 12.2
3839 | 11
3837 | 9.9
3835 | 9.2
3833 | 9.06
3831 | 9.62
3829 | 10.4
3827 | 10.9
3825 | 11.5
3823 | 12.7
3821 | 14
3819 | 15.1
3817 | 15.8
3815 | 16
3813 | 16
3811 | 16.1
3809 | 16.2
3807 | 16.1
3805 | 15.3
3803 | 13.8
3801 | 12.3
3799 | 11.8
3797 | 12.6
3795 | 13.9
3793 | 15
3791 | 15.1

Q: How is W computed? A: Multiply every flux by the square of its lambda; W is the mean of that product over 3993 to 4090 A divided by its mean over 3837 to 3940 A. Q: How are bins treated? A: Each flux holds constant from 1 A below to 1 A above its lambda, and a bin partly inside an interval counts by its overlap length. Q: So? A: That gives 1.46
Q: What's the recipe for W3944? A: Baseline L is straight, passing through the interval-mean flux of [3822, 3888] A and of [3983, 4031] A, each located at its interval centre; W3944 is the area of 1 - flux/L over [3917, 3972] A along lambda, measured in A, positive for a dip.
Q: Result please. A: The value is 9.7 A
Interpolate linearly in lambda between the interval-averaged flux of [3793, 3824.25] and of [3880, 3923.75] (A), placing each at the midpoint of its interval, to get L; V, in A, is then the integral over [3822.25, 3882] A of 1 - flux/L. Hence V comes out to 4.5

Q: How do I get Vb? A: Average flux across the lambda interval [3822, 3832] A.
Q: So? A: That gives 11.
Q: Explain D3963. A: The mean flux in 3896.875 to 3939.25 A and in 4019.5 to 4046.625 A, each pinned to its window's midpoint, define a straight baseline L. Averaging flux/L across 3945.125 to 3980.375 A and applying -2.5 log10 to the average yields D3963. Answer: 0.20 mag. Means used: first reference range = 14.9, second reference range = 20.3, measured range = 14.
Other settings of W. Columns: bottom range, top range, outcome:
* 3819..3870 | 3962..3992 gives 1.15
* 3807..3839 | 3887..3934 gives 1.23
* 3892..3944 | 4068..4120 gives 1.37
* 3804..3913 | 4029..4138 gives 1.51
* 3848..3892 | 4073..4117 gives 1.40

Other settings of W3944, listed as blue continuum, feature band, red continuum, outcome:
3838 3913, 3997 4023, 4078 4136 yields -3.8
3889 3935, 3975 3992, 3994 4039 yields 0.7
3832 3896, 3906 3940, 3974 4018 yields 2.5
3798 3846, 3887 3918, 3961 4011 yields -2.4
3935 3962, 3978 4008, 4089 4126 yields -4.6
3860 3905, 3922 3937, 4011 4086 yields 3.3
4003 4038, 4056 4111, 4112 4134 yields 3.1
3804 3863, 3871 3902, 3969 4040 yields 3.3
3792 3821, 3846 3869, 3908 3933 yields -1.9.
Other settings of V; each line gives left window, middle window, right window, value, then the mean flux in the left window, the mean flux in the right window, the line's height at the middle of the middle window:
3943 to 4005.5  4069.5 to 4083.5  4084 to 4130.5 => -0.7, 15.9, 18.8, 18.1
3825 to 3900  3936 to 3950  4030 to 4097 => 1.5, 13.7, 19.6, 16.1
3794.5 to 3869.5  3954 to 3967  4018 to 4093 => 2.2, 14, 19.9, 17.4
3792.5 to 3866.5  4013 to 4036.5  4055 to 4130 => -3.3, 14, 19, 17.7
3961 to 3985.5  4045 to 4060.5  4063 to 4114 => -2.4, 13.7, 18.7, 17.1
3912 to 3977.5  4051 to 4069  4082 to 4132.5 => -2.4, 14.1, 18.8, 17.4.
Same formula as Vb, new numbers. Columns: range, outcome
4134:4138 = 19.4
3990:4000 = 18.4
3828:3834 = 9.69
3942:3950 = 15.4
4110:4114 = 18.7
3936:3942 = 12.9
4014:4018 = 20.9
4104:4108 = 17.6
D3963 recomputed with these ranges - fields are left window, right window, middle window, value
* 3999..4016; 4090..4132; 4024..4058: -0.06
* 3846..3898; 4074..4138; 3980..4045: -0.14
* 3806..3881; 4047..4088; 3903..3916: -0.08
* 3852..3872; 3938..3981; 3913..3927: -0.09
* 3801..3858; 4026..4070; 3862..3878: -0.01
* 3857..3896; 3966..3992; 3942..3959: -0.07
